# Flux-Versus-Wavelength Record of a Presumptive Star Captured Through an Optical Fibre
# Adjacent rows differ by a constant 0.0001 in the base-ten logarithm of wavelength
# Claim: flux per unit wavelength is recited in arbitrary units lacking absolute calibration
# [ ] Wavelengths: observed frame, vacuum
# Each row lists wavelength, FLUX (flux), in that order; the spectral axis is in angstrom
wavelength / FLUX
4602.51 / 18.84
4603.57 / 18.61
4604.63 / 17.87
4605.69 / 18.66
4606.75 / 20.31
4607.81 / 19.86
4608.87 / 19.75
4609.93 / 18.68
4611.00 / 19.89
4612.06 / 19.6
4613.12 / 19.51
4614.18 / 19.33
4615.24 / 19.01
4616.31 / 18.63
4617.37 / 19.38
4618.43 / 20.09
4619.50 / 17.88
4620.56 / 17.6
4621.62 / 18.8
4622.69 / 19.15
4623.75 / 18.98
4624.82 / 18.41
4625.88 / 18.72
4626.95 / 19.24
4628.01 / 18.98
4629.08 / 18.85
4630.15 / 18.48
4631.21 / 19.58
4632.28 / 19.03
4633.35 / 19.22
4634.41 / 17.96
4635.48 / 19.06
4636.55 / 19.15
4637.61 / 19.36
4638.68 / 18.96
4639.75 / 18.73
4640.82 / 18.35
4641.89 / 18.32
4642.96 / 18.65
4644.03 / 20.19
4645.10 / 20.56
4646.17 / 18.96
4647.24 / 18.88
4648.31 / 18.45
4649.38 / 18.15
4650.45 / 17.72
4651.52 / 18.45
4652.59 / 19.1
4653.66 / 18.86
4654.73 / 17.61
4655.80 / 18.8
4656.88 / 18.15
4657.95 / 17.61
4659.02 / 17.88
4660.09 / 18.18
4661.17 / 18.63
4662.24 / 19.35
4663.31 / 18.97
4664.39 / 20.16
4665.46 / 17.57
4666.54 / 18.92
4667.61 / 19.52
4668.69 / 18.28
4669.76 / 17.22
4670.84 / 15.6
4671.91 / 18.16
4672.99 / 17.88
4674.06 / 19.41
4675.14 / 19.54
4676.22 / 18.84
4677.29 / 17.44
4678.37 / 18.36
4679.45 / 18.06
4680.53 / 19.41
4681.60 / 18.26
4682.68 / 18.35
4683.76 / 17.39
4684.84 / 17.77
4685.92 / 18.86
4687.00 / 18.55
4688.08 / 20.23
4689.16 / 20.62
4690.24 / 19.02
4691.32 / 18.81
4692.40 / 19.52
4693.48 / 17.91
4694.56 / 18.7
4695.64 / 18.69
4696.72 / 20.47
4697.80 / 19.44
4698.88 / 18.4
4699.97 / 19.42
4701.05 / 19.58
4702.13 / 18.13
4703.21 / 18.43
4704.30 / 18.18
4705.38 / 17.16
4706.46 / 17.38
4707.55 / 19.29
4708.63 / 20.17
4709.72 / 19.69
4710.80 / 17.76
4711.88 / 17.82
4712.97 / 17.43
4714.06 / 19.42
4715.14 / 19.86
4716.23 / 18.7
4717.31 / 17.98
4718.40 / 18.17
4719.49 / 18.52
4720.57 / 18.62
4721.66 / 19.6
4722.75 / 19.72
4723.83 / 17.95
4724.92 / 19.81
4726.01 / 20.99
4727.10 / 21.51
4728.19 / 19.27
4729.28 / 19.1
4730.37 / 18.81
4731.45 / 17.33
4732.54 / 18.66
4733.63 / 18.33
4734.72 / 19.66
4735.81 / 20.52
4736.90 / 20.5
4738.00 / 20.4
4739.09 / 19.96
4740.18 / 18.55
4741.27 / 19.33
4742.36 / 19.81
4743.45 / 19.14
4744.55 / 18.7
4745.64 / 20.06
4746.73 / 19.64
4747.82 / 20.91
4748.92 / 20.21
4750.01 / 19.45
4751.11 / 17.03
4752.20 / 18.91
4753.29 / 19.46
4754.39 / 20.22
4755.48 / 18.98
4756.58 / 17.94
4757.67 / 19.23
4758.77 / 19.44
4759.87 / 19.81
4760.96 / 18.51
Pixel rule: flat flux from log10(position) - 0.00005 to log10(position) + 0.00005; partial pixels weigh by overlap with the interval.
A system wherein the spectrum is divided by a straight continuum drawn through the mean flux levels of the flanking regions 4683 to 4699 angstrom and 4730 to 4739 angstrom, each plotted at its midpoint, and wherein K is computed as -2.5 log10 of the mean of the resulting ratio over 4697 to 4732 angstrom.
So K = 0.02 mag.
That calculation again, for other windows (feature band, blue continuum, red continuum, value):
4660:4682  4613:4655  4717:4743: 0.033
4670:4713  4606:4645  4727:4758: 0.035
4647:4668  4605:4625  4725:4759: 0.040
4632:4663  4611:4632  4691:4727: 0.014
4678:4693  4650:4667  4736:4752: 0.002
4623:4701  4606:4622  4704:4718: 0.009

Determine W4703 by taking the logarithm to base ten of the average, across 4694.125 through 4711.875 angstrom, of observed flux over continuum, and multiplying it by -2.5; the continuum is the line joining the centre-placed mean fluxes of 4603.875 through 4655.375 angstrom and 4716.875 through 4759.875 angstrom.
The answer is 0.02 mag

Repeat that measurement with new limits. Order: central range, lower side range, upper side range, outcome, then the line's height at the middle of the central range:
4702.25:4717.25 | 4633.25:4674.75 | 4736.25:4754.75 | 0.04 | 19.2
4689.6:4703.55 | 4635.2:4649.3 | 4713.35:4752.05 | 0.01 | 19.2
